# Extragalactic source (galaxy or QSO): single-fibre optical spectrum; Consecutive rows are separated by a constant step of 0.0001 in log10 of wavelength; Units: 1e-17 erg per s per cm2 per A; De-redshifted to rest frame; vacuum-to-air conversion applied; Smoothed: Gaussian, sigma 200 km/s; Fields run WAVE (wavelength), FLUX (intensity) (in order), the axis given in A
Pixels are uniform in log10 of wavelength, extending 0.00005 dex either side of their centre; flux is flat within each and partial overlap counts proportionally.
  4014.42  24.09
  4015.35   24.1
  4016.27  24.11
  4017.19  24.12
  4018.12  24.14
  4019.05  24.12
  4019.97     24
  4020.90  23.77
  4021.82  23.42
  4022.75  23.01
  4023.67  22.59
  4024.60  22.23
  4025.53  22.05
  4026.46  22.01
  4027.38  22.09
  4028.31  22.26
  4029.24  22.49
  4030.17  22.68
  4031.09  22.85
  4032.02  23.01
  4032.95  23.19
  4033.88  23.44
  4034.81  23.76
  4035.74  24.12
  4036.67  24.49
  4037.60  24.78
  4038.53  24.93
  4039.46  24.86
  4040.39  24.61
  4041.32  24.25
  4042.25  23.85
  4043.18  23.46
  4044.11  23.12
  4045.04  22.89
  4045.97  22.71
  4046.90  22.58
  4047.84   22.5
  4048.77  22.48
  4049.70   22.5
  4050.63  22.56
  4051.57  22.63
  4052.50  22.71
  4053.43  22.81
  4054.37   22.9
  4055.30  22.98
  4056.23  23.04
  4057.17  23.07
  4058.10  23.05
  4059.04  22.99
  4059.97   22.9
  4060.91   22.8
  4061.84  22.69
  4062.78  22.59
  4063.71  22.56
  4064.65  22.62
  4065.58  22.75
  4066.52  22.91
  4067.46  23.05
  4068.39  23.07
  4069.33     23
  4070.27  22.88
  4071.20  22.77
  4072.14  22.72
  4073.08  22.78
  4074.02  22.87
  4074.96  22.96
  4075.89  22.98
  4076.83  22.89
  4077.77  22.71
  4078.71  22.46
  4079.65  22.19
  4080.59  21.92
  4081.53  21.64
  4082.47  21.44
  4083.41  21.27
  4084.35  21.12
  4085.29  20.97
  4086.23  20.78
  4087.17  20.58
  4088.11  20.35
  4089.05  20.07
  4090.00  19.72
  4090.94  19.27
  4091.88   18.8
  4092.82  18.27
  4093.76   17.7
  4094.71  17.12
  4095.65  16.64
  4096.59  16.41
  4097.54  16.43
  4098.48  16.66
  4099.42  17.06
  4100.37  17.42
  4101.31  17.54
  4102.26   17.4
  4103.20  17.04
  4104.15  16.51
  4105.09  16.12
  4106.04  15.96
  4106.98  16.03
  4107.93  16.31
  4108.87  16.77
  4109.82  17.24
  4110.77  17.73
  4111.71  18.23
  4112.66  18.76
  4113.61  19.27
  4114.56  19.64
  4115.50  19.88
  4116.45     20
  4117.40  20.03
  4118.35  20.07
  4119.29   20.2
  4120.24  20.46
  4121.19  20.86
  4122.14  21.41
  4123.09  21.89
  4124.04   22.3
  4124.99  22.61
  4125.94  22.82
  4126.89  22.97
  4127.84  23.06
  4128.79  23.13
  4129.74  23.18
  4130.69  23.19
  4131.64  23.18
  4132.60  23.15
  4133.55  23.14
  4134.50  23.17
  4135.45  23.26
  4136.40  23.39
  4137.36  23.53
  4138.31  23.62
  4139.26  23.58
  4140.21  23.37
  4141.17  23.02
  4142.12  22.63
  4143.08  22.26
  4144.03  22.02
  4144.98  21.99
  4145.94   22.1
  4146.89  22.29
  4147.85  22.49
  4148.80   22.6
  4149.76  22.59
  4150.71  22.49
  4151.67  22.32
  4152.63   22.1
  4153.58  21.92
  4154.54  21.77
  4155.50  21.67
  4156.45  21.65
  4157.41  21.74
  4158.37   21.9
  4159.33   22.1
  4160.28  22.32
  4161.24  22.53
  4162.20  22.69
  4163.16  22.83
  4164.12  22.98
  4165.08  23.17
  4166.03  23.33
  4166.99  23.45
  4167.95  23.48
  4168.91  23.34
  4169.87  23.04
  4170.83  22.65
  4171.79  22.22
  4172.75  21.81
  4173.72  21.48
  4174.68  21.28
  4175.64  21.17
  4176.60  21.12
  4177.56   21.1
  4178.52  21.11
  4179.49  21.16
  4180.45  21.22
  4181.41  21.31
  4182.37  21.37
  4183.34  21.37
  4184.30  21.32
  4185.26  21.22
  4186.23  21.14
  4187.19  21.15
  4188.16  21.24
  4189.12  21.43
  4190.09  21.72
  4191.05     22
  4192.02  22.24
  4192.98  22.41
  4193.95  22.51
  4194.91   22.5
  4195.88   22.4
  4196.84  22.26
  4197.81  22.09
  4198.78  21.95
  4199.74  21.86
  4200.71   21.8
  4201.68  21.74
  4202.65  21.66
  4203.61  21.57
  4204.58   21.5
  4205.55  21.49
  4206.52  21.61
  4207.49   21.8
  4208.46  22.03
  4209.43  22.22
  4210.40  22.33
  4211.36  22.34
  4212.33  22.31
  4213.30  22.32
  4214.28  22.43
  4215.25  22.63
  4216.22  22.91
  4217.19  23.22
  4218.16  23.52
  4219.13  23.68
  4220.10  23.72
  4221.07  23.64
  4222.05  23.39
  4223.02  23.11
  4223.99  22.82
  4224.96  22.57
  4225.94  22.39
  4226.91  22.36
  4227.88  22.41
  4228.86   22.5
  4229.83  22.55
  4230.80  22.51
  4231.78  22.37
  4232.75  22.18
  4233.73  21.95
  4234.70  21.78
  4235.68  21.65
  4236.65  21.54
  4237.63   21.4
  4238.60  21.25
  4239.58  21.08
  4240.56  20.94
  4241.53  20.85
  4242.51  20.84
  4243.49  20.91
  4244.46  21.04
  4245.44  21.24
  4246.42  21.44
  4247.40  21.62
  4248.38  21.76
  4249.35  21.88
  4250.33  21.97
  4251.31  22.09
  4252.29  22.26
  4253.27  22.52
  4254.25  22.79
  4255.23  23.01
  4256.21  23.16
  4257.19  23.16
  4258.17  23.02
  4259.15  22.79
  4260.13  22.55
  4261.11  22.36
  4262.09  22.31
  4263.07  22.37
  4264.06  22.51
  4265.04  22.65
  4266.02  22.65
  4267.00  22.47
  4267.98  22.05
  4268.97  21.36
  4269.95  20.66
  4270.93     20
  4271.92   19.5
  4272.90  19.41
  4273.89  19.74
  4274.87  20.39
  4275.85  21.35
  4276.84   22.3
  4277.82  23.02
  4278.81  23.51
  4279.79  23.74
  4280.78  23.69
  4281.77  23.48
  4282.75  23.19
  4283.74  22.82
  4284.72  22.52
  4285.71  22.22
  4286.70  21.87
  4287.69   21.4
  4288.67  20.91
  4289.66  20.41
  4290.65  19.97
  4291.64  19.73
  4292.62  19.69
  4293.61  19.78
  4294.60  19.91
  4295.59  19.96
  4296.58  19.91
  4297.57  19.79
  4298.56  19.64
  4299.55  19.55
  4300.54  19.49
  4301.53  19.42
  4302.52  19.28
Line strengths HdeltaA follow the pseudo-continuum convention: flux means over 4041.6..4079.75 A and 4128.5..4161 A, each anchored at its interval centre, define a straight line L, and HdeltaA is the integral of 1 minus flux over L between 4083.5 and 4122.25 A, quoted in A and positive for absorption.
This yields 7.2 A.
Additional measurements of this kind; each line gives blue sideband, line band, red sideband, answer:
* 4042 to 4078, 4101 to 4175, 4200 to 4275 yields 3.6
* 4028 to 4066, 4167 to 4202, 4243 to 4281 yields 0.9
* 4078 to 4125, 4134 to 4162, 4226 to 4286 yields -3.5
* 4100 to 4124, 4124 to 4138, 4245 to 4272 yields -3.0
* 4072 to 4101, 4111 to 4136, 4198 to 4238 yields -0.9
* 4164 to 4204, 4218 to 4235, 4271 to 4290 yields -0.7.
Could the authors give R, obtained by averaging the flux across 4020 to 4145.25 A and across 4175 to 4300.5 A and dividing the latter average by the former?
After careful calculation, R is 1.01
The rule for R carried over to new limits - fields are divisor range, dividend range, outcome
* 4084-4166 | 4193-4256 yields 1.07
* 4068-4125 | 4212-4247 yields 1.12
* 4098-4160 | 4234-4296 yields 1.04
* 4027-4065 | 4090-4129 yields 0.82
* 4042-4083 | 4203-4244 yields 0.98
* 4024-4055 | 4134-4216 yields 0.96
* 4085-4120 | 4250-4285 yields 1.22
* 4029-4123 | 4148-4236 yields 1.05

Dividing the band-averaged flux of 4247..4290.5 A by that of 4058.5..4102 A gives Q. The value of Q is 1.1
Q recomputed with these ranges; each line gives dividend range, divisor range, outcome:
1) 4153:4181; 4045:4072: 0.97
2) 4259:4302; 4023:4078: 0.93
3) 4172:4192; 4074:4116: 1.12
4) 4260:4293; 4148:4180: 0.98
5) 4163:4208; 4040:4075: 0.96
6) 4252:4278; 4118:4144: 0.97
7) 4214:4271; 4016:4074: 0.96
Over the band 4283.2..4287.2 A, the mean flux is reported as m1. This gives 22.3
